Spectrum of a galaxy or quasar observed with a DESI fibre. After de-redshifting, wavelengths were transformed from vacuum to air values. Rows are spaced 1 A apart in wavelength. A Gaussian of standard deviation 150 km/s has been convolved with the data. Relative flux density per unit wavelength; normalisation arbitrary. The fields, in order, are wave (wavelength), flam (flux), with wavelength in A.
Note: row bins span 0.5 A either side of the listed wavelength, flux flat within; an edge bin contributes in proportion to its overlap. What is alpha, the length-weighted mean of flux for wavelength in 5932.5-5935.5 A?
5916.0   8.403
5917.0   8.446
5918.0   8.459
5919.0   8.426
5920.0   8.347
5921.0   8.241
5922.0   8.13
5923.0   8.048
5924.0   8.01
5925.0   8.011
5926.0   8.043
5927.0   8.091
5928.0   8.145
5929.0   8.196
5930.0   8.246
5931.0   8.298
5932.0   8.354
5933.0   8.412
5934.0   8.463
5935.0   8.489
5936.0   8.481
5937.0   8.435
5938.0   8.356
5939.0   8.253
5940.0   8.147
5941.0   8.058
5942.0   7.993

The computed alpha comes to 8.45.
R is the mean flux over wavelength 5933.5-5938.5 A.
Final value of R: 8.44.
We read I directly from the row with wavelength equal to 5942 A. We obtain 7.993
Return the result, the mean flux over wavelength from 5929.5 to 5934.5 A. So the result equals 8.35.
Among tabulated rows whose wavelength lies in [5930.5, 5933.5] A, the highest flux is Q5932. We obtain 8.412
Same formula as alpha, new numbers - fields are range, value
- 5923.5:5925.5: 8.01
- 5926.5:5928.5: 8.12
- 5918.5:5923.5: 8.24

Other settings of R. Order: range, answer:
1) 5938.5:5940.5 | 8.2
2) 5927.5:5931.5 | 8.22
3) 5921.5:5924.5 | 8.06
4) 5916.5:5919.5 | 8.44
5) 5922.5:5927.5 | 8.04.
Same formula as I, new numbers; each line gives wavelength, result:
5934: 8.463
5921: 8.241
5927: 8.091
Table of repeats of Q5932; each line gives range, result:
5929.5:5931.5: 8.298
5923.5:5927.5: 8.091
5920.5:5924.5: 8.241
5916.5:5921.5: 8.459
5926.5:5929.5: 8.196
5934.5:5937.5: 8.489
